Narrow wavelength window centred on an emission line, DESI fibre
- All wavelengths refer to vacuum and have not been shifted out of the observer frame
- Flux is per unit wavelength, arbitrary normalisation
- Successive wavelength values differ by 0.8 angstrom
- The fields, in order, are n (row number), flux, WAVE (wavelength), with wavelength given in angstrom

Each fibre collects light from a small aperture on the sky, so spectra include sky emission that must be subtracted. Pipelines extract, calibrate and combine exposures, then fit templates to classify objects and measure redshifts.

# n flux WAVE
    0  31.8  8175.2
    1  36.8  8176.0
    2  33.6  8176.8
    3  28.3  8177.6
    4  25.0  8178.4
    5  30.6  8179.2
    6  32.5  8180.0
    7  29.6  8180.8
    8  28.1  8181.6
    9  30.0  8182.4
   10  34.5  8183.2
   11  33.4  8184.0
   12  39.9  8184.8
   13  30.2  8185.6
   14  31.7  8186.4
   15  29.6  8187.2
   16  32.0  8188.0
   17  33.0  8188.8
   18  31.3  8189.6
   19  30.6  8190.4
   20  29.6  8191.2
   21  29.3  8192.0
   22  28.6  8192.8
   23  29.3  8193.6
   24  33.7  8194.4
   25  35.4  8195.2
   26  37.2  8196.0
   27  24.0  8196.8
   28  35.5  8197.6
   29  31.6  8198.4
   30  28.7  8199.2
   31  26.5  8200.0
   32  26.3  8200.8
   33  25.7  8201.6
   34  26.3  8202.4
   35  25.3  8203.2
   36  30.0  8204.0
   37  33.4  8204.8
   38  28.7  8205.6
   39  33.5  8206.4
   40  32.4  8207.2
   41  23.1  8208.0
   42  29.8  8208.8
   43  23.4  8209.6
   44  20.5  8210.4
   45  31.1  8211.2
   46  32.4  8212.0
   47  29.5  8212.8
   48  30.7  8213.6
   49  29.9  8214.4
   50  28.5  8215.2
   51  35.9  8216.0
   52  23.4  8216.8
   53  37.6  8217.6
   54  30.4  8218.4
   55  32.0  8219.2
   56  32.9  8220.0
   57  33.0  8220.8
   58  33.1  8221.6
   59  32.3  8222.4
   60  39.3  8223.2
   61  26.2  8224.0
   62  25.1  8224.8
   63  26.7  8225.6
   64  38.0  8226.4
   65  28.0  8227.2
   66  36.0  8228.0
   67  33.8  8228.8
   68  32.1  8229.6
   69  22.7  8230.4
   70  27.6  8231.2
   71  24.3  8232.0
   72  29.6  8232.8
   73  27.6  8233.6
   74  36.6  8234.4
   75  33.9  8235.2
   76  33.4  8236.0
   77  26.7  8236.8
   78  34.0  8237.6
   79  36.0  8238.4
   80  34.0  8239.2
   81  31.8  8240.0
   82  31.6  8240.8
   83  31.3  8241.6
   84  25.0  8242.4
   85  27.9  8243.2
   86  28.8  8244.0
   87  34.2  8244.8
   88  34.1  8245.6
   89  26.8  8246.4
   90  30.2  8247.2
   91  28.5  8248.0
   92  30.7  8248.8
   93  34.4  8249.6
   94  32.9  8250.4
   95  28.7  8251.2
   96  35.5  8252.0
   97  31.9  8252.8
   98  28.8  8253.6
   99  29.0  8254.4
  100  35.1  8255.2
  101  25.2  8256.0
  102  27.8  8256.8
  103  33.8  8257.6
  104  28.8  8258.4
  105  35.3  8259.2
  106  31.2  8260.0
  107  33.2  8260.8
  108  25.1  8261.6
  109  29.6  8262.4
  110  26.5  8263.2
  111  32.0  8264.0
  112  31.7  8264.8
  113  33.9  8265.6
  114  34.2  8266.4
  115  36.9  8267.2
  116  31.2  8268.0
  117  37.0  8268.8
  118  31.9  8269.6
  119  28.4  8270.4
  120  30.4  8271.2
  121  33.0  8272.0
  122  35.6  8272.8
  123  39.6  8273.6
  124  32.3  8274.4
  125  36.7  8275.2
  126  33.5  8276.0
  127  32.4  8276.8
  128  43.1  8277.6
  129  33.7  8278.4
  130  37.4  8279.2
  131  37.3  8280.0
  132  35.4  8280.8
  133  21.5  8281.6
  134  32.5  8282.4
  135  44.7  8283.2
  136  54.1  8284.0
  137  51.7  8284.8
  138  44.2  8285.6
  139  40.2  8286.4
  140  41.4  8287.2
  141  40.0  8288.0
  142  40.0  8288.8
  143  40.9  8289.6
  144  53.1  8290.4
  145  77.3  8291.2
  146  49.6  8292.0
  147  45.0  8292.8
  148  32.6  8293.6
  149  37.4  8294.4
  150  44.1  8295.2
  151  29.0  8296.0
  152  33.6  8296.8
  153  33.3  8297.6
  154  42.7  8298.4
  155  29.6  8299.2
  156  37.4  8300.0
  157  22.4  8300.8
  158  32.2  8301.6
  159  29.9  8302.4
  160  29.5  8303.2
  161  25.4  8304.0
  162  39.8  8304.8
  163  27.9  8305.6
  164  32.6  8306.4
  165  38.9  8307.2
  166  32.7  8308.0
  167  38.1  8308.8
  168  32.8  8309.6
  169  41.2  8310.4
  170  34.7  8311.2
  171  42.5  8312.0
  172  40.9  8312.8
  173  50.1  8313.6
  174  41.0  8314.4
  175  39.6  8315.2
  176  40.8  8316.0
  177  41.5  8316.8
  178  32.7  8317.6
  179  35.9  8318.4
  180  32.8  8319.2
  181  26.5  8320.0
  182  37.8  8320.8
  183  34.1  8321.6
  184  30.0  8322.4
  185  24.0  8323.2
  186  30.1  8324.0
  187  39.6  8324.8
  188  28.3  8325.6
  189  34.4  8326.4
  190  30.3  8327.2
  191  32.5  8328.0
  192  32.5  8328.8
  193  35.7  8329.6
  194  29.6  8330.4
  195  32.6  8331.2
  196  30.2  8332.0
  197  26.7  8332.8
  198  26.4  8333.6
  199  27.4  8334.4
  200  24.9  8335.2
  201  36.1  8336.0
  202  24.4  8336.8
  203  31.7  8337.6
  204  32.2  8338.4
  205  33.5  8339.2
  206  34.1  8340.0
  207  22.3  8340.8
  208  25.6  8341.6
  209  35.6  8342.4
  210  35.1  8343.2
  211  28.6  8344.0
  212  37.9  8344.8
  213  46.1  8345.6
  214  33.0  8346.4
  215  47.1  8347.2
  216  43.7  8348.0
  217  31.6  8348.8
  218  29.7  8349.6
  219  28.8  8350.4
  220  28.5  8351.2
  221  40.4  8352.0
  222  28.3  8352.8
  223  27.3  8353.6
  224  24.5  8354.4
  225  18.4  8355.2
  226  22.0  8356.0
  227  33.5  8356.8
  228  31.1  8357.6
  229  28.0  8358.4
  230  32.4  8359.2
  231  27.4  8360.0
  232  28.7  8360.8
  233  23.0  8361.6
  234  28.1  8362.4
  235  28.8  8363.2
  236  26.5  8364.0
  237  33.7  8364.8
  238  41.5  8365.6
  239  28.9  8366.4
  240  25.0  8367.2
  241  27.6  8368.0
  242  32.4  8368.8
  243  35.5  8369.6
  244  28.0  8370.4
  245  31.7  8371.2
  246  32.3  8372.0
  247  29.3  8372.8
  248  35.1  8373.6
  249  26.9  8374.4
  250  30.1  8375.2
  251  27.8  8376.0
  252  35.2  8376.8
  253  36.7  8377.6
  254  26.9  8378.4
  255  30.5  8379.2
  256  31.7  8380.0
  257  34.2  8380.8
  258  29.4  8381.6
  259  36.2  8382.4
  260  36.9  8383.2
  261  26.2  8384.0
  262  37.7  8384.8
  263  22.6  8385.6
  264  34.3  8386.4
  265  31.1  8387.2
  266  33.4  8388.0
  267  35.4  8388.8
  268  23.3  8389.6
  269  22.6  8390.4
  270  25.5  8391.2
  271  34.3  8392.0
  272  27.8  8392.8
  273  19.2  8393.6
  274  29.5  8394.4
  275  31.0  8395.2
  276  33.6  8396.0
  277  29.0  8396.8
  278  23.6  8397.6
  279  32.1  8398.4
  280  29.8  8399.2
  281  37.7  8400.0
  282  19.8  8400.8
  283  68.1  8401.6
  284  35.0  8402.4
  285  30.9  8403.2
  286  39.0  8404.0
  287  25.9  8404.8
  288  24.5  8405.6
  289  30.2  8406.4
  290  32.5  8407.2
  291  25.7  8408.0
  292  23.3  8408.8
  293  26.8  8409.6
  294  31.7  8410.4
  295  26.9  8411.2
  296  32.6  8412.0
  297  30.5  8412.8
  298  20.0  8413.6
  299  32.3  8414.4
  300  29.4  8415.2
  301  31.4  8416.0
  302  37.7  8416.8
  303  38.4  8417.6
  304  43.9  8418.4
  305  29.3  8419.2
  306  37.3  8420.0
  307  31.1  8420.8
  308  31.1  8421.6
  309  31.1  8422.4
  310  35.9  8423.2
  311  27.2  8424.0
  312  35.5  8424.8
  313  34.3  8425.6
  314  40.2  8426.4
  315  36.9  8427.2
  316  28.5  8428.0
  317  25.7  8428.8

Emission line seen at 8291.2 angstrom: H-alpha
